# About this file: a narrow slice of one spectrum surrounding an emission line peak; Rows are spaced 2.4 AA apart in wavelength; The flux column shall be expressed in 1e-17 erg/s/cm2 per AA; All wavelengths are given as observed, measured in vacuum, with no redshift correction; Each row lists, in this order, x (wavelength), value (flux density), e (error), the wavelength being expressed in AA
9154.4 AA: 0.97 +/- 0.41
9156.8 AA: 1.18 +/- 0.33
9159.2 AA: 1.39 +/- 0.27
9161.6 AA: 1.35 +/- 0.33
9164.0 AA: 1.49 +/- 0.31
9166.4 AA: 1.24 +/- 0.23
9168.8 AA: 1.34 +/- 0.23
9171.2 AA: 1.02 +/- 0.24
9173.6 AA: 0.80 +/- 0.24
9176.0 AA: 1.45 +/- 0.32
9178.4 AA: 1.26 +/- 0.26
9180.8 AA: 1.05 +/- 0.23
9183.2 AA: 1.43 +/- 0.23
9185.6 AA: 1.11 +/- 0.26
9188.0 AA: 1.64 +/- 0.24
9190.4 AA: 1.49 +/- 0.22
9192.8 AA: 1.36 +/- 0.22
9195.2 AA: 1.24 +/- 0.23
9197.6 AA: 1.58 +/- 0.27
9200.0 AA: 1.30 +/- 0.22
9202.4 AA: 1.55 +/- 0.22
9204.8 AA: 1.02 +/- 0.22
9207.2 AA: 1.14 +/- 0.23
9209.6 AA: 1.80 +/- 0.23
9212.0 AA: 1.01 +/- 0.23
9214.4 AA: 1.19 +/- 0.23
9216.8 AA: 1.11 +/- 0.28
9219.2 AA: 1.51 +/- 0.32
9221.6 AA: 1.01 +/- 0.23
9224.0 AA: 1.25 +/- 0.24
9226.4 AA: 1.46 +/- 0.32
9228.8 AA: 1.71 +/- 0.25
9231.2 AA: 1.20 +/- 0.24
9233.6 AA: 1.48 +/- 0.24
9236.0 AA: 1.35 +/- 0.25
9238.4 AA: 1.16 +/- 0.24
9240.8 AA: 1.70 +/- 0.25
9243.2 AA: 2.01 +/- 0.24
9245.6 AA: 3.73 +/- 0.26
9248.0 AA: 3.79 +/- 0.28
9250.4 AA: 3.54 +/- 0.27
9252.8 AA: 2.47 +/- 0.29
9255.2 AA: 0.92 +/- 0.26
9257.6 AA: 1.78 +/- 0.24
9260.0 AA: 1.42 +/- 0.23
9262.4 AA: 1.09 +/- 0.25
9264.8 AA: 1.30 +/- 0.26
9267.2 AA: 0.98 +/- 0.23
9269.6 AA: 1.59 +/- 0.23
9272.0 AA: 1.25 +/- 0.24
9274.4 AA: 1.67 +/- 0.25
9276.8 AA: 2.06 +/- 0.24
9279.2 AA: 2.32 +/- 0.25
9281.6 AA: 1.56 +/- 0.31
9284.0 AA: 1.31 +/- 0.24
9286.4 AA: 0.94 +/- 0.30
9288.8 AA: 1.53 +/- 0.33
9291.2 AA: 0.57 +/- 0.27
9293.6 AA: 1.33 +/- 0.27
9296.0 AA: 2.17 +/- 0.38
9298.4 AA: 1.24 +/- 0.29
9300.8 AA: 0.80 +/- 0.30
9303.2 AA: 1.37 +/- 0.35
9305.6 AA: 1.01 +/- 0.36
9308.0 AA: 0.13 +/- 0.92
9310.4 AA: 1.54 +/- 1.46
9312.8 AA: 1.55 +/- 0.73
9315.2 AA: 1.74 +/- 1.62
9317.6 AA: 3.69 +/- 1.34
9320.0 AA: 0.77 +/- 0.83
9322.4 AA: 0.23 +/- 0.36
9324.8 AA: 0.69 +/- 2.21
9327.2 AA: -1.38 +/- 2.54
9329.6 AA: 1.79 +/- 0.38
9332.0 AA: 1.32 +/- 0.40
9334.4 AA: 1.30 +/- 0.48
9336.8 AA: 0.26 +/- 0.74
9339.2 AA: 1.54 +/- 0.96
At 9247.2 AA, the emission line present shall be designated H-alpha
